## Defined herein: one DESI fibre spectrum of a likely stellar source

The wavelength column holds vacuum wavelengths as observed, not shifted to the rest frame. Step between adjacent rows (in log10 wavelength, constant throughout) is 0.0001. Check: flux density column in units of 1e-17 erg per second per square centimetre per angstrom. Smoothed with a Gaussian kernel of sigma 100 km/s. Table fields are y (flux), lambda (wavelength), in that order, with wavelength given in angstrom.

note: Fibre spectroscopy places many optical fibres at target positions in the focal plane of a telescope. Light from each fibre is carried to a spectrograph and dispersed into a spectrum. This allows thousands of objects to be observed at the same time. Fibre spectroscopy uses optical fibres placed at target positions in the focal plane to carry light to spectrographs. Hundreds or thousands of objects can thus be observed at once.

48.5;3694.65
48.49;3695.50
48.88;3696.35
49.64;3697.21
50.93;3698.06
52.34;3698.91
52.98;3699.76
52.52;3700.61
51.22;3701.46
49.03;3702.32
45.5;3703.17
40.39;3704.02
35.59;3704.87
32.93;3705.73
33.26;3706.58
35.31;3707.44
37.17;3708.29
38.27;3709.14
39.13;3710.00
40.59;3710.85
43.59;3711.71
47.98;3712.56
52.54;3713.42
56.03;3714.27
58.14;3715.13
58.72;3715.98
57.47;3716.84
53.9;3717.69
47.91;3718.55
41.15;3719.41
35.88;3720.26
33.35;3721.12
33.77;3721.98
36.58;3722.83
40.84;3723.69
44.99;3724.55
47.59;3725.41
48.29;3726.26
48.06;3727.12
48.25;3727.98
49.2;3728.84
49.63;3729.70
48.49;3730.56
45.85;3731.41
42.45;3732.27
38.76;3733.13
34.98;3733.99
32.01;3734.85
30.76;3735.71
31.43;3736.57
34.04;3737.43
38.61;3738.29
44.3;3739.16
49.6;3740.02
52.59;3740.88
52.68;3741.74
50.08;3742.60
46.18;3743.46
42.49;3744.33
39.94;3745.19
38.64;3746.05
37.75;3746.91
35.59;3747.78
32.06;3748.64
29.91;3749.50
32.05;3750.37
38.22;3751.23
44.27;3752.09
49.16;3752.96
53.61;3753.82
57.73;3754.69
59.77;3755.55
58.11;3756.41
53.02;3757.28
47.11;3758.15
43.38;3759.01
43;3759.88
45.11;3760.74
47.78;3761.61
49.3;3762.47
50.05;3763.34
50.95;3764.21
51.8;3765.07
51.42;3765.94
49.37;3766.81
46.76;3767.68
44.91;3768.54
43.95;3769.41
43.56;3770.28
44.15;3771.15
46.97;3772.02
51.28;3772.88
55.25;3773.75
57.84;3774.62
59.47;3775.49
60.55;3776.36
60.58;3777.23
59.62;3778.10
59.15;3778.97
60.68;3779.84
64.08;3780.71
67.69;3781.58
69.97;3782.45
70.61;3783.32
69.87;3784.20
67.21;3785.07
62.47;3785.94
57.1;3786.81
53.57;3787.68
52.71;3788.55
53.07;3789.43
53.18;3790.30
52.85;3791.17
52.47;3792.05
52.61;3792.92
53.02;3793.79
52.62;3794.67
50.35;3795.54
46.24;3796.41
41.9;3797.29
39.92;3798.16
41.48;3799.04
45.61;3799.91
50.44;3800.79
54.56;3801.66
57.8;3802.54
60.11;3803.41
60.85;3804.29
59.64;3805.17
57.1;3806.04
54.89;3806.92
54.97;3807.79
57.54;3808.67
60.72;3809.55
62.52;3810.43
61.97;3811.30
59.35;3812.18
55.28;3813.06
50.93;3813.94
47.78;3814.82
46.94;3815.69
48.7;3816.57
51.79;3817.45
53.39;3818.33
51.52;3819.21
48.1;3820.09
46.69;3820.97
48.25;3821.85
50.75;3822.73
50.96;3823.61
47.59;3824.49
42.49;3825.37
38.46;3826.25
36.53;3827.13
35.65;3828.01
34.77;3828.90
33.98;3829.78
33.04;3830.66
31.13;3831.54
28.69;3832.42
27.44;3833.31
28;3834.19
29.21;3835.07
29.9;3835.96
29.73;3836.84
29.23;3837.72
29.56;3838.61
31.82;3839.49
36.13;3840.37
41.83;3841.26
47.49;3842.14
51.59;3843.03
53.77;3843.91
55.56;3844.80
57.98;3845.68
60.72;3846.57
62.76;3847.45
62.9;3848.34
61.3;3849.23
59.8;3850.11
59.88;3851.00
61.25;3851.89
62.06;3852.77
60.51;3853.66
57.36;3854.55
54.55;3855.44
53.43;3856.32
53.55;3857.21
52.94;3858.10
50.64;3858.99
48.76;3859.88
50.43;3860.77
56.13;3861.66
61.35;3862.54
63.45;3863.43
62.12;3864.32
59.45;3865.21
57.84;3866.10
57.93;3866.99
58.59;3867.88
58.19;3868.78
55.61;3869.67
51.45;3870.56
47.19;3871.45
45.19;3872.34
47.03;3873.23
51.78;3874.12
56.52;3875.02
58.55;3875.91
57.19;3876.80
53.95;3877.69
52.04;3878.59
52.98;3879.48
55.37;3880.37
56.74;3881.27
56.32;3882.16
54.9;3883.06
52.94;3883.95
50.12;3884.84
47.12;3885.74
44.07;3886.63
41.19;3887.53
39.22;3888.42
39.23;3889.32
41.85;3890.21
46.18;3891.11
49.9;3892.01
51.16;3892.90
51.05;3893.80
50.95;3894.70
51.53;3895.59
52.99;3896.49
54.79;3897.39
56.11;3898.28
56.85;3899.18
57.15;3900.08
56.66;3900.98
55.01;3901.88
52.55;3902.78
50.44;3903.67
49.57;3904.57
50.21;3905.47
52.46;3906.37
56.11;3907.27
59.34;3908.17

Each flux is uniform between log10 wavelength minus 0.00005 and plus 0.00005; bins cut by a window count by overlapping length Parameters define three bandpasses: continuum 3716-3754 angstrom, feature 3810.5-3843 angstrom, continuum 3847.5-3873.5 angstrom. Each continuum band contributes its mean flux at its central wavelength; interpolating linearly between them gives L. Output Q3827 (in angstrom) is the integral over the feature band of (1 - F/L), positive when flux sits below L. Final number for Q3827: 6.5 angstrom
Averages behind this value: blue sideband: 42.4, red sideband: 56.4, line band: 41.9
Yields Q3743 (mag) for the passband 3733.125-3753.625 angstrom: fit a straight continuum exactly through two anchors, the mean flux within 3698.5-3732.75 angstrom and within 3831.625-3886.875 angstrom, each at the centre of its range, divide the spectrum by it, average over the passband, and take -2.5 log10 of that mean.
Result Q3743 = 0.16 mag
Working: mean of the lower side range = 45.2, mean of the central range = 40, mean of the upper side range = 50.9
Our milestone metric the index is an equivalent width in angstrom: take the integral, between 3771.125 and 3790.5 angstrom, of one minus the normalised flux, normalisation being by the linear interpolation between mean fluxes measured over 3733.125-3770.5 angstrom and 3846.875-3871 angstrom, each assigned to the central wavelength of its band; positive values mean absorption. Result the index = -4.6 angstrom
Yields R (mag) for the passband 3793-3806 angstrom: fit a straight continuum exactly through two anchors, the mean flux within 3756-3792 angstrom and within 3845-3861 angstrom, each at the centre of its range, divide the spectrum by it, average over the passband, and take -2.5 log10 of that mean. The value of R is 0.08 mag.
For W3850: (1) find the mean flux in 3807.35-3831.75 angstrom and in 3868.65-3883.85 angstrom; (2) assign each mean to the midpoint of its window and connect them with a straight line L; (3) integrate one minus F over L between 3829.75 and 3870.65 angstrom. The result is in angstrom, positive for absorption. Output 1.3 angstrom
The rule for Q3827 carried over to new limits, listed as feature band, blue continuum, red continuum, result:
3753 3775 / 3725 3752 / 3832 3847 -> -4.7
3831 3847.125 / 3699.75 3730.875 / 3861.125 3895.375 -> 3.7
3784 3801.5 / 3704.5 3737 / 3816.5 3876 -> -2.3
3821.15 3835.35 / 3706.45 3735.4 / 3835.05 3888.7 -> 3.6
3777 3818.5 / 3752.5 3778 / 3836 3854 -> -4.1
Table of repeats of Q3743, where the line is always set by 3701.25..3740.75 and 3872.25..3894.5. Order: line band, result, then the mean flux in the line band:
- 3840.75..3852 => -0.162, 56.4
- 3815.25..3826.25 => -0.024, 48.5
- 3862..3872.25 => -0.157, 57.1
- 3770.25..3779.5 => -0.205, 55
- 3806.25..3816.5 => -0.179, 55.5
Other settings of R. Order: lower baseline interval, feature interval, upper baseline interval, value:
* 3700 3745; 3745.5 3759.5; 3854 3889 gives 0.04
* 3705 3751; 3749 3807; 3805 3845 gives -0.20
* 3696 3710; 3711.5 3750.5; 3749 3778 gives 0.07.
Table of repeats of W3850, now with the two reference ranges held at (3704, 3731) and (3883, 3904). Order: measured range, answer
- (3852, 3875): -2.86 angstrom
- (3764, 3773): -0.31 angstrom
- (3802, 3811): -2.17 angstrom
